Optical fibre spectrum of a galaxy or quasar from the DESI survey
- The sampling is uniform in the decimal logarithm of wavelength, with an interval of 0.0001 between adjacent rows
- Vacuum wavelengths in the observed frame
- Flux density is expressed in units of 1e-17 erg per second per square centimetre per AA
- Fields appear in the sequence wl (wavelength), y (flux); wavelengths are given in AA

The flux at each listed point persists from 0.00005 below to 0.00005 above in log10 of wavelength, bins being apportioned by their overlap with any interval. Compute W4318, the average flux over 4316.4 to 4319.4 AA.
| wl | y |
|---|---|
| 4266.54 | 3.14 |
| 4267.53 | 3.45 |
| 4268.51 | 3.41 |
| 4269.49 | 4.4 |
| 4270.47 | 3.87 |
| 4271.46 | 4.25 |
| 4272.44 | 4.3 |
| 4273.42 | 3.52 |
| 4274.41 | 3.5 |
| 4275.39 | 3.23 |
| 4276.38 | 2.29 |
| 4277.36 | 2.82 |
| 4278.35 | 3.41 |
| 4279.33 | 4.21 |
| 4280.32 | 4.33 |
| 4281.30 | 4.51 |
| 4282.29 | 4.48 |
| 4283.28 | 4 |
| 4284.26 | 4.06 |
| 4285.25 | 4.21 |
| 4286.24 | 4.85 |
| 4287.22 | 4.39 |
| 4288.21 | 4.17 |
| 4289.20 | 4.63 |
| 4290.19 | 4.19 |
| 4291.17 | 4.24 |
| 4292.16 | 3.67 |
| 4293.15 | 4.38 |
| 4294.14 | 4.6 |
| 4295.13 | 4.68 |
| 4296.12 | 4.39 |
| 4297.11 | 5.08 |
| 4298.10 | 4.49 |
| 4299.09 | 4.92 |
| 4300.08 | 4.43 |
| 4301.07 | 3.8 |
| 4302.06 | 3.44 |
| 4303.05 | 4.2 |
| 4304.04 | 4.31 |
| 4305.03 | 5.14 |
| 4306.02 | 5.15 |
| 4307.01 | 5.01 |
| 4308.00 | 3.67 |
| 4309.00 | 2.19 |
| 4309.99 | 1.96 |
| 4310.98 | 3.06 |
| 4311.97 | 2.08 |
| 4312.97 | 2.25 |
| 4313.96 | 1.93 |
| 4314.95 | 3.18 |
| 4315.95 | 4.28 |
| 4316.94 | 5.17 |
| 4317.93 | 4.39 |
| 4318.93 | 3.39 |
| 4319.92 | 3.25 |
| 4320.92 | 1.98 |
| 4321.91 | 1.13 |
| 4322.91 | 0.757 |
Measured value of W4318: 4.33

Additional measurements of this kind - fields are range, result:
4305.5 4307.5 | 5.09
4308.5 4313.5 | 2.31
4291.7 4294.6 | 4.21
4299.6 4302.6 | 3.89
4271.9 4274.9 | 3.79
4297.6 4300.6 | 4.61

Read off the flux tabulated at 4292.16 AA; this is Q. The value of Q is 3.67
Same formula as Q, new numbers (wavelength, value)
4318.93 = 3.39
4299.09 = 4.92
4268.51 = 3.41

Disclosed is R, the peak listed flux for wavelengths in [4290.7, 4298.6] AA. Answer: 5.08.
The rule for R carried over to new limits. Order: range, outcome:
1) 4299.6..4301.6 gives 4.43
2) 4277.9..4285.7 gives 4.51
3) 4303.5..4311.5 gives 5.15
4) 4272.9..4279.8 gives 4.21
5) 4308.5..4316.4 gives 4.28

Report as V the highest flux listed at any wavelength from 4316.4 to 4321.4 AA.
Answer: 5.17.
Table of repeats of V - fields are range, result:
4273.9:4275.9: 3.5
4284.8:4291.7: 4.85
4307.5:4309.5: 3.67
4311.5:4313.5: 2.25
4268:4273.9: 4.4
